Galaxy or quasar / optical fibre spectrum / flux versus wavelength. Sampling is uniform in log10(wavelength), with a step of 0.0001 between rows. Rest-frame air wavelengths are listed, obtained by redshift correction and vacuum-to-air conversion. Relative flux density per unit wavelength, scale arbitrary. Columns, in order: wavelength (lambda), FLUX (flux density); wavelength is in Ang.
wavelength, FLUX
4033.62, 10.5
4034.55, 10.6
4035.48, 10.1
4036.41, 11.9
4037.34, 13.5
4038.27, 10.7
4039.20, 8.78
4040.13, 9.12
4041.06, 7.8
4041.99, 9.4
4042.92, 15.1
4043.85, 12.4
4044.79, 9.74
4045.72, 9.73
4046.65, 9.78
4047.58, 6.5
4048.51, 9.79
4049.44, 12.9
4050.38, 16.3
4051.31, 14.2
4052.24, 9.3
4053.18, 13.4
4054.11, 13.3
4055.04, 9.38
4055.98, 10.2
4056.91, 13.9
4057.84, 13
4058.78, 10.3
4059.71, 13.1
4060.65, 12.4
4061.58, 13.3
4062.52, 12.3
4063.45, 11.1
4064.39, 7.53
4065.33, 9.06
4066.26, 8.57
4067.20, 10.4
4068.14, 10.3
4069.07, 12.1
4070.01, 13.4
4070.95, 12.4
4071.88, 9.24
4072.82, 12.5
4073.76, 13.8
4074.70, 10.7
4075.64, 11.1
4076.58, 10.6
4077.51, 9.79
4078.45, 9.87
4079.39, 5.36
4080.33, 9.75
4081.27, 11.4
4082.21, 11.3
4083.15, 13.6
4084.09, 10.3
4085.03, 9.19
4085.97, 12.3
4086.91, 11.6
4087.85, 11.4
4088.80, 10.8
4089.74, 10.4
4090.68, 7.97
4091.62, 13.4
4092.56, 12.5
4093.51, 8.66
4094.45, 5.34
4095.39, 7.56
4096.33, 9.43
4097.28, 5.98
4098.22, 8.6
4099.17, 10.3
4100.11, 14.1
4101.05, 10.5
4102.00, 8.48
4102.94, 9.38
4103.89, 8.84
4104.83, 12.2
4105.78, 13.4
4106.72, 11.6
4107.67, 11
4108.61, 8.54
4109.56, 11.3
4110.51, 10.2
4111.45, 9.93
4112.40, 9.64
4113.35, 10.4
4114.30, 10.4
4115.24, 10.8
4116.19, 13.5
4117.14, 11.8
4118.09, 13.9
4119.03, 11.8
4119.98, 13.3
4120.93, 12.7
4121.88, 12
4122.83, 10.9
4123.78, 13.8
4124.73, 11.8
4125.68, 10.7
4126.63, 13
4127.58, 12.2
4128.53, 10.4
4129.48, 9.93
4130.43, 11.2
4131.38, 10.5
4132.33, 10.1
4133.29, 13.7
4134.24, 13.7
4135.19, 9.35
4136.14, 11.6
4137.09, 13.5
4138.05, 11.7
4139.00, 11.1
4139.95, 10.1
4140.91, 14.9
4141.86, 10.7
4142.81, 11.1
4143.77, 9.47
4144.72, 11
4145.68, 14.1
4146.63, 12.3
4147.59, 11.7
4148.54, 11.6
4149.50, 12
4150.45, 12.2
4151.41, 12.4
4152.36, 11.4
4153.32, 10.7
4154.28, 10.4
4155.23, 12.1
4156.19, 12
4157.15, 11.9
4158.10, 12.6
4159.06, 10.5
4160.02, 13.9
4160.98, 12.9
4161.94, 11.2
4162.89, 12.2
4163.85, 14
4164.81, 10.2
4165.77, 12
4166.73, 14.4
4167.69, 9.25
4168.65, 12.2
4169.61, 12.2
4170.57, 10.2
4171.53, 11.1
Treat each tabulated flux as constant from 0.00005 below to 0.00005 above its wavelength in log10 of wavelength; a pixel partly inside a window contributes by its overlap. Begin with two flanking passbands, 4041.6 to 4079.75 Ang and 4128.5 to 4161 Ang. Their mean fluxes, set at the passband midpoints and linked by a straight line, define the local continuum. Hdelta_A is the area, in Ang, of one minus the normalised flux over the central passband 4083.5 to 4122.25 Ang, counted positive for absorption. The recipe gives 2.7 Ang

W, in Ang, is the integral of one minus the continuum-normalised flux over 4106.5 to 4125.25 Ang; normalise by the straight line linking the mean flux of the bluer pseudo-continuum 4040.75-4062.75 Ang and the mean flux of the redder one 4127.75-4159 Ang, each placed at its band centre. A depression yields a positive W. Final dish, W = 0.2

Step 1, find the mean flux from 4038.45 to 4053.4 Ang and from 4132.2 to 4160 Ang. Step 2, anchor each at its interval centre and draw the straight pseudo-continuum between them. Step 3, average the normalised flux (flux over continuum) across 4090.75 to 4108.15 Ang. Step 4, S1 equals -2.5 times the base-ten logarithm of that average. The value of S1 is 0.134 mag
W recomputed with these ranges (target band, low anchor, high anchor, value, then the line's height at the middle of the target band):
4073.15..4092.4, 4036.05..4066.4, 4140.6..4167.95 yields 1.1 Ang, 11.4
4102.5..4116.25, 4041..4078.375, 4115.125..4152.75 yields 1.2 Ang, 11.7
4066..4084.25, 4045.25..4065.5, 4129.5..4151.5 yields 1.0 Ang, 11.5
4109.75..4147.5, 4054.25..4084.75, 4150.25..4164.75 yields 0.1 Ang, 11.7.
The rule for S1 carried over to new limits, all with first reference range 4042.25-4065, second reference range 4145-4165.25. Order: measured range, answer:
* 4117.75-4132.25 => 0.01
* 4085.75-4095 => 0.14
